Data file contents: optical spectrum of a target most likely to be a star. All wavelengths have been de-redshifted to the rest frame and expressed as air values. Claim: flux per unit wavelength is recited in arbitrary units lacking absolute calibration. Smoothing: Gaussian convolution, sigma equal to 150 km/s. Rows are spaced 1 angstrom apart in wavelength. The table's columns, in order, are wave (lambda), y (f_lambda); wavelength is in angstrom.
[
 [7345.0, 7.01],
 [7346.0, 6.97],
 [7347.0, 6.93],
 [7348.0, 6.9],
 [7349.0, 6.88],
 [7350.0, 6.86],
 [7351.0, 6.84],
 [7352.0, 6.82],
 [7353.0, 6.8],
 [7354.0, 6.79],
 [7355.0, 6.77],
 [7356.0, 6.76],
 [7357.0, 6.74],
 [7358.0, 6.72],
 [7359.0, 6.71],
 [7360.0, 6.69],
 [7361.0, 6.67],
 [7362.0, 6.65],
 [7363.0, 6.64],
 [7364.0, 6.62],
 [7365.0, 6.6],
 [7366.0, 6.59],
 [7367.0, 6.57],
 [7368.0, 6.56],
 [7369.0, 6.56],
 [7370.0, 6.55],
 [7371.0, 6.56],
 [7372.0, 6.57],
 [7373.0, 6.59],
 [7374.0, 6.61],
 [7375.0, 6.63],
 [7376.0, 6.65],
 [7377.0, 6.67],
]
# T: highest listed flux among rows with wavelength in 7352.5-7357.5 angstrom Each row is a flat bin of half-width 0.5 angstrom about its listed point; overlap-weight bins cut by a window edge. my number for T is 6.8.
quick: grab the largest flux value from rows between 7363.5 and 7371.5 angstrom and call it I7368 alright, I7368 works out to 6.62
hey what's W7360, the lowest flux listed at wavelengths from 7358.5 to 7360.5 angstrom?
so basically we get 6.69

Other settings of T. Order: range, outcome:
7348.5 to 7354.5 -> 6.88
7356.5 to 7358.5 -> 6.74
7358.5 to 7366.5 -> 6.71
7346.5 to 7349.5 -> 6.93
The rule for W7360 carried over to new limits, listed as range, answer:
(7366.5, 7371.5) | 6.55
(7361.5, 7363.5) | 6.64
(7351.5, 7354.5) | 6.79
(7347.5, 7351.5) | 6.84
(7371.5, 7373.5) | 6.57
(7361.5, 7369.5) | 6.56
